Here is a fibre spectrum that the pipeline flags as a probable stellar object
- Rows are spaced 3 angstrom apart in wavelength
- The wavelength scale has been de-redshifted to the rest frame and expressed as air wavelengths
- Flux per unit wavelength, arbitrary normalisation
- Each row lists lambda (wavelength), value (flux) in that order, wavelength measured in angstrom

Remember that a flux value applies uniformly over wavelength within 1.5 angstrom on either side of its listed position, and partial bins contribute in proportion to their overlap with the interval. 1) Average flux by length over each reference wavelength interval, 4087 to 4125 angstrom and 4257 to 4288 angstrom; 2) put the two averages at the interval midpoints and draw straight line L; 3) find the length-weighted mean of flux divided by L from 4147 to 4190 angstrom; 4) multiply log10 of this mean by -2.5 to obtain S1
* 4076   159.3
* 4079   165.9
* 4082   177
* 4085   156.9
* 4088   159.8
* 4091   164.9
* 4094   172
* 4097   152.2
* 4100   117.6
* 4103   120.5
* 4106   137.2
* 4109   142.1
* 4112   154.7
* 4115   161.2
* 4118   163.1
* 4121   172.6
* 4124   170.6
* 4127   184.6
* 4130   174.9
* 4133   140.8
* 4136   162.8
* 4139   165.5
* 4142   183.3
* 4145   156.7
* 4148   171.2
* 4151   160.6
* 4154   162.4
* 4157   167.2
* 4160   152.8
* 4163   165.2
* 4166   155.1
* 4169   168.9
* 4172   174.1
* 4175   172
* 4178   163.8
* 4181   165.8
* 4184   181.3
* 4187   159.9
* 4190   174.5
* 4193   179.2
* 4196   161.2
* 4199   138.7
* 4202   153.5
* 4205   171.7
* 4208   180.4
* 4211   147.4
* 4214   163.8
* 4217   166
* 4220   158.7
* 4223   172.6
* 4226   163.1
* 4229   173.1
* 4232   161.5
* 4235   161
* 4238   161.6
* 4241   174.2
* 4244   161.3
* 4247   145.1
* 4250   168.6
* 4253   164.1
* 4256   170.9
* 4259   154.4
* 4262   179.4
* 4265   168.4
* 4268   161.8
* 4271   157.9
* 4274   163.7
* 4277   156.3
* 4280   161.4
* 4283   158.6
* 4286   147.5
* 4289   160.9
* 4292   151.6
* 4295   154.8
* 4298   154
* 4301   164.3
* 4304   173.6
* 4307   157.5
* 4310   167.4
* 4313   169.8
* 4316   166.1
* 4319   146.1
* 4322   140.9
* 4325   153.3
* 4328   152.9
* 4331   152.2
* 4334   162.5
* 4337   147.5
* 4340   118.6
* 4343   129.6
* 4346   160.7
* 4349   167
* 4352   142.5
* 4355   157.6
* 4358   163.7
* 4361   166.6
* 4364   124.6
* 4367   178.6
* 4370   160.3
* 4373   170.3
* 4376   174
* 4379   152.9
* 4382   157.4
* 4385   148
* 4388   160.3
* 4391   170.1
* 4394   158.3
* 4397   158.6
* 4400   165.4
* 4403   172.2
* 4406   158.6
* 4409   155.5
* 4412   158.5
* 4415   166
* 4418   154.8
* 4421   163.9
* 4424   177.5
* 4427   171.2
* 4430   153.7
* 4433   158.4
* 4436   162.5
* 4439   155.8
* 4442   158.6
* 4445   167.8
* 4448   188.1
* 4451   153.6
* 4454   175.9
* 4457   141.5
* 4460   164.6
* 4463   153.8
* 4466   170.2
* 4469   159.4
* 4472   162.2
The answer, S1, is -0.069 mag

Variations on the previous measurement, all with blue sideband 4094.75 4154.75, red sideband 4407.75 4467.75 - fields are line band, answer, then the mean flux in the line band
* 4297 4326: 0.01 mag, 159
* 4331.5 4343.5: 0.14 mag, 141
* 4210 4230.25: -0.03 mag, 164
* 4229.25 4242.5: -0.04 mag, 165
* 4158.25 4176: -0.04 mag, 165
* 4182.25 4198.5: -0.07 mag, 169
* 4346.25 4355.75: 0.03 mag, 156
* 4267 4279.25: 0.00 mag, 160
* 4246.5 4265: -0.04 mag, 165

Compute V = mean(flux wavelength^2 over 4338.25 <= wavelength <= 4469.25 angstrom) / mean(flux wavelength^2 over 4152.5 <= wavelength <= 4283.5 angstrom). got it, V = 1.06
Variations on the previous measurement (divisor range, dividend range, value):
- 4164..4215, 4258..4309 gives 1.01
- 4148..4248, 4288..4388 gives 1.01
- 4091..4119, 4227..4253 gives 1.18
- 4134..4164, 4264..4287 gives 1.03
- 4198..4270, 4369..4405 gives 1.07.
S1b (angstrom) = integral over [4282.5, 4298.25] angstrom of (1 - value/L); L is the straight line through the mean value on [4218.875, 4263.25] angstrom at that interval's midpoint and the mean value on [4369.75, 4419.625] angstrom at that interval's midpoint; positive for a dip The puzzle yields 0.88 angstrom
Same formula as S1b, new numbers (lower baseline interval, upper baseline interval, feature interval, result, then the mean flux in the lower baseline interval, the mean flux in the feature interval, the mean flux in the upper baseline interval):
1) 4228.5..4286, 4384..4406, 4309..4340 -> 1.6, 163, 154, 162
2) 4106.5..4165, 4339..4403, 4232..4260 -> -0.4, 163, 162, 157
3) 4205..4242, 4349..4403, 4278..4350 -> 3.2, 165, 155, 160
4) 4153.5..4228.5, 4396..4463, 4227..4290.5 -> 0.7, 165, 162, 163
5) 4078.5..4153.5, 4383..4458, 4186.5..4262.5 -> -1.6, 160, 164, 162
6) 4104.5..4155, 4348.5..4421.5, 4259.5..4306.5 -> 0.1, 163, 161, 160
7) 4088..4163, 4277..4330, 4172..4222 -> -2.1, 159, 165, 158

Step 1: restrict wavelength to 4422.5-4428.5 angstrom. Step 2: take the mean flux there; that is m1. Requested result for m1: 174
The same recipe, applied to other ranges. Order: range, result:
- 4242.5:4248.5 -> 153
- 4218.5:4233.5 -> 166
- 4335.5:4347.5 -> 139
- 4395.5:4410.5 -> 162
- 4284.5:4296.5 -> 154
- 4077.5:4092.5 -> 165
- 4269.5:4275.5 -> 161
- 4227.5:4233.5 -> 167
